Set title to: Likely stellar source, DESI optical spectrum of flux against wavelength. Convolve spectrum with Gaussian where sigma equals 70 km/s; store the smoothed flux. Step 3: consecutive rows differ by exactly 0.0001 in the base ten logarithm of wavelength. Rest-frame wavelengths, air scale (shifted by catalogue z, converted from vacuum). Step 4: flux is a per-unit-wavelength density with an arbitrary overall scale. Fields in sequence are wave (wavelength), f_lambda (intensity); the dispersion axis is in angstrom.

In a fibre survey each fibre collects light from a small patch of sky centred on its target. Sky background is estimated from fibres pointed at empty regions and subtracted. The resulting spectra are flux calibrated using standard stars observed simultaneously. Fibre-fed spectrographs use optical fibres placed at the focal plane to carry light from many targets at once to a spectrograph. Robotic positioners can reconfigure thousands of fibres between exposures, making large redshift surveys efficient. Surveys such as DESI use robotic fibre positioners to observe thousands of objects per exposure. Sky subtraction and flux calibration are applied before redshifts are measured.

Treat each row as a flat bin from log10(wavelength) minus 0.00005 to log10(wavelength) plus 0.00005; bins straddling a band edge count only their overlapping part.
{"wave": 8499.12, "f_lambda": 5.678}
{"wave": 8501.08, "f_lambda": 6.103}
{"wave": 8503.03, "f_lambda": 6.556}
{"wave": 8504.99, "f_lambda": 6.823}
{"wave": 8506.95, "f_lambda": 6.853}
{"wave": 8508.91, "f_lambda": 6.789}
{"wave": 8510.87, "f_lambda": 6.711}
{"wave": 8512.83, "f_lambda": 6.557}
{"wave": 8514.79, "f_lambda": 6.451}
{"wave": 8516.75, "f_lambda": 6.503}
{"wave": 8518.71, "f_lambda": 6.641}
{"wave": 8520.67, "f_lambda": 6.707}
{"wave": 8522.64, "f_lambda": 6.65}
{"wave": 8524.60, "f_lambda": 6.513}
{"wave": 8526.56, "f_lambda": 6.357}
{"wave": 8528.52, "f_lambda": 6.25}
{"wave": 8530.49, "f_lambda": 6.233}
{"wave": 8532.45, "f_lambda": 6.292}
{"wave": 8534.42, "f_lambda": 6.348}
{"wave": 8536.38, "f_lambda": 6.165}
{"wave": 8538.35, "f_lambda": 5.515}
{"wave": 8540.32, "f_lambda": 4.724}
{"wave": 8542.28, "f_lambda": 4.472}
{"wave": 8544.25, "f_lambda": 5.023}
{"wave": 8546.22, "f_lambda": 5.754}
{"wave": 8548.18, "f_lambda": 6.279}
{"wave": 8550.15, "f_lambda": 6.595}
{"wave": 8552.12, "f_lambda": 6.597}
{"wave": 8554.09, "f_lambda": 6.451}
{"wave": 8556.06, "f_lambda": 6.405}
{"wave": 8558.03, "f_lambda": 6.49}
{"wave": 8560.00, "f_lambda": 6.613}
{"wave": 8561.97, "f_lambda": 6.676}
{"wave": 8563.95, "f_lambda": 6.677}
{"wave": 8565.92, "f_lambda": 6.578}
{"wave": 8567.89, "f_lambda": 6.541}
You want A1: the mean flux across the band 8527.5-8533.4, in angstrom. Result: 6.26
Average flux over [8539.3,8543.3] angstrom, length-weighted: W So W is 4.61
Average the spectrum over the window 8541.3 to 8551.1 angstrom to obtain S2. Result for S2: 5.62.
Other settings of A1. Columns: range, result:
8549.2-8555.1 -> 6.54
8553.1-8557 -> 6.43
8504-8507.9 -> 6.83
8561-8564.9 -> 6.66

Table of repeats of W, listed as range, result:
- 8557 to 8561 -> 6.55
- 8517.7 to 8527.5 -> 6.57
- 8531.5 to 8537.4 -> 6.26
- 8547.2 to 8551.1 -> 6.44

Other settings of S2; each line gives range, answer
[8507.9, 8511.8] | 6.75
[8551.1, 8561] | 6.51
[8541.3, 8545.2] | 4.75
